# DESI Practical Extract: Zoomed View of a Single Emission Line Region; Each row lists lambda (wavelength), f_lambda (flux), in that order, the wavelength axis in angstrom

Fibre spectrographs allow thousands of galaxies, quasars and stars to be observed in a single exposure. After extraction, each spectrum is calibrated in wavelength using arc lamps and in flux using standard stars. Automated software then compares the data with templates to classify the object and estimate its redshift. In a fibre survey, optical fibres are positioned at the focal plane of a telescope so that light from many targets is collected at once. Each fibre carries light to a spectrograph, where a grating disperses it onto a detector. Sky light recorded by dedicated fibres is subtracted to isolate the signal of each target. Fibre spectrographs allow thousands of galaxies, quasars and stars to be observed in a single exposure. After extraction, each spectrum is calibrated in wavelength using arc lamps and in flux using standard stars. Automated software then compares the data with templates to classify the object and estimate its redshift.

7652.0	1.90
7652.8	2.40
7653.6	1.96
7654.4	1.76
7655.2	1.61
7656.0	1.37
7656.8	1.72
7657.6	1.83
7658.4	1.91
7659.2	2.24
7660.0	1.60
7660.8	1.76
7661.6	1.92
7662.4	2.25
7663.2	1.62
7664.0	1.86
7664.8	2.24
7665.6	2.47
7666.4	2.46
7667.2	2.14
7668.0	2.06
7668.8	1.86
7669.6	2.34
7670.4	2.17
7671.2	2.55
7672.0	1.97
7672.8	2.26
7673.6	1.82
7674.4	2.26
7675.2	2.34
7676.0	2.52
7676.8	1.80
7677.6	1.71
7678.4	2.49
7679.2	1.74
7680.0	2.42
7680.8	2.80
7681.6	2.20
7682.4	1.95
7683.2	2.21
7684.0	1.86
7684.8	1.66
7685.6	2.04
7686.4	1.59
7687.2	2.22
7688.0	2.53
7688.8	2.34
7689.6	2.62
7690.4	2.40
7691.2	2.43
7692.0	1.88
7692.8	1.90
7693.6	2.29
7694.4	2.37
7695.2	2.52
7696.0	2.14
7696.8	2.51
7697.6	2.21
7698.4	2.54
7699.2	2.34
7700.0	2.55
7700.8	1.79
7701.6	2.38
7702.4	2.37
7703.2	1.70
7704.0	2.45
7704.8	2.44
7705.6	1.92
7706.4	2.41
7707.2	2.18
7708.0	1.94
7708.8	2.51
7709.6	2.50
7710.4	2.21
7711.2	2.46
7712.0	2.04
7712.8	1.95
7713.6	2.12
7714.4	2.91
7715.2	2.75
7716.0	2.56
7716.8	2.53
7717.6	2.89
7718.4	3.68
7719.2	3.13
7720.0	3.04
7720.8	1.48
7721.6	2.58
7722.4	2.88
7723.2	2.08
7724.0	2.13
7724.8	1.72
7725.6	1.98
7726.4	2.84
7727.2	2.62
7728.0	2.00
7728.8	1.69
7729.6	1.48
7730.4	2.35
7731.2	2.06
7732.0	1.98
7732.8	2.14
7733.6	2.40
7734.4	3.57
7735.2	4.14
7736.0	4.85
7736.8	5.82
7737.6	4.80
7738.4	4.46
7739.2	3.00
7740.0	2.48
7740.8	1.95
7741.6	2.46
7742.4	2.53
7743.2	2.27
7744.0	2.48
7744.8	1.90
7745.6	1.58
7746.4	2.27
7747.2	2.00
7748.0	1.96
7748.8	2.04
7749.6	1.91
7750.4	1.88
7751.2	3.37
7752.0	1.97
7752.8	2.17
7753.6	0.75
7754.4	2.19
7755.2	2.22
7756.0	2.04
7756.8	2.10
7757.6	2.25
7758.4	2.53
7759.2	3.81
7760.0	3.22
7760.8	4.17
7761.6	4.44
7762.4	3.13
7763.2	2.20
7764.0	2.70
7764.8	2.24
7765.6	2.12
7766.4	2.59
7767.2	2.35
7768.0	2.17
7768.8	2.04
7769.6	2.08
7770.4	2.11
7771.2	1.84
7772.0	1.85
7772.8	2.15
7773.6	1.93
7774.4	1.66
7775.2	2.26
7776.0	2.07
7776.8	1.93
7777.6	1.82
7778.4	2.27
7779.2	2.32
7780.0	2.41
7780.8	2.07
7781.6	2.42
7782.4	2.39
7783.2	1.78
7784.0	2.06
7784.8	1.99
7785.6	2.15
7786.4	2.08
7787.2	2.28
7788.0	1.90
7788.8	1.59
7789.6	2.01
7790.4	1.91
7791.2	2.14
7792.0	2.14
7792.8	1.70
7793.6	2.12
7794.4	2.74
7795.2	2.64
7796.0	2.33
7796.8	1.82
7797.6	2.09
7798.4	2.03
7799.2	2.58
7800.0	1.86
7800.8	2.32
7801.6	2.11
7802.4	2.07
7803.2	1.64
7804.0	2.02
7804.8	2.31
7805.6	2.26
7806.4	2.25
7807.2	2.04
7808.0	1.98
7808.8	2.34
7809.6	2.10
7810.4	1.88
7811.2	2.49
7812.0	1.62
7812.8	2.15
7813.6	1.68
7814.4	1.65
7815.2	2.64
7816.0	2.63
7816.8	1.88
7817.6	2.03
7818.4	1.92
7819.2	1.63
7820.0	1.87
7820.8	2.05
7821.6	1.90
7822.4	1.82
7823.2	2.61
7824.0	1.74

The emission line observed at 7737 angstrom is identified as Halpha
